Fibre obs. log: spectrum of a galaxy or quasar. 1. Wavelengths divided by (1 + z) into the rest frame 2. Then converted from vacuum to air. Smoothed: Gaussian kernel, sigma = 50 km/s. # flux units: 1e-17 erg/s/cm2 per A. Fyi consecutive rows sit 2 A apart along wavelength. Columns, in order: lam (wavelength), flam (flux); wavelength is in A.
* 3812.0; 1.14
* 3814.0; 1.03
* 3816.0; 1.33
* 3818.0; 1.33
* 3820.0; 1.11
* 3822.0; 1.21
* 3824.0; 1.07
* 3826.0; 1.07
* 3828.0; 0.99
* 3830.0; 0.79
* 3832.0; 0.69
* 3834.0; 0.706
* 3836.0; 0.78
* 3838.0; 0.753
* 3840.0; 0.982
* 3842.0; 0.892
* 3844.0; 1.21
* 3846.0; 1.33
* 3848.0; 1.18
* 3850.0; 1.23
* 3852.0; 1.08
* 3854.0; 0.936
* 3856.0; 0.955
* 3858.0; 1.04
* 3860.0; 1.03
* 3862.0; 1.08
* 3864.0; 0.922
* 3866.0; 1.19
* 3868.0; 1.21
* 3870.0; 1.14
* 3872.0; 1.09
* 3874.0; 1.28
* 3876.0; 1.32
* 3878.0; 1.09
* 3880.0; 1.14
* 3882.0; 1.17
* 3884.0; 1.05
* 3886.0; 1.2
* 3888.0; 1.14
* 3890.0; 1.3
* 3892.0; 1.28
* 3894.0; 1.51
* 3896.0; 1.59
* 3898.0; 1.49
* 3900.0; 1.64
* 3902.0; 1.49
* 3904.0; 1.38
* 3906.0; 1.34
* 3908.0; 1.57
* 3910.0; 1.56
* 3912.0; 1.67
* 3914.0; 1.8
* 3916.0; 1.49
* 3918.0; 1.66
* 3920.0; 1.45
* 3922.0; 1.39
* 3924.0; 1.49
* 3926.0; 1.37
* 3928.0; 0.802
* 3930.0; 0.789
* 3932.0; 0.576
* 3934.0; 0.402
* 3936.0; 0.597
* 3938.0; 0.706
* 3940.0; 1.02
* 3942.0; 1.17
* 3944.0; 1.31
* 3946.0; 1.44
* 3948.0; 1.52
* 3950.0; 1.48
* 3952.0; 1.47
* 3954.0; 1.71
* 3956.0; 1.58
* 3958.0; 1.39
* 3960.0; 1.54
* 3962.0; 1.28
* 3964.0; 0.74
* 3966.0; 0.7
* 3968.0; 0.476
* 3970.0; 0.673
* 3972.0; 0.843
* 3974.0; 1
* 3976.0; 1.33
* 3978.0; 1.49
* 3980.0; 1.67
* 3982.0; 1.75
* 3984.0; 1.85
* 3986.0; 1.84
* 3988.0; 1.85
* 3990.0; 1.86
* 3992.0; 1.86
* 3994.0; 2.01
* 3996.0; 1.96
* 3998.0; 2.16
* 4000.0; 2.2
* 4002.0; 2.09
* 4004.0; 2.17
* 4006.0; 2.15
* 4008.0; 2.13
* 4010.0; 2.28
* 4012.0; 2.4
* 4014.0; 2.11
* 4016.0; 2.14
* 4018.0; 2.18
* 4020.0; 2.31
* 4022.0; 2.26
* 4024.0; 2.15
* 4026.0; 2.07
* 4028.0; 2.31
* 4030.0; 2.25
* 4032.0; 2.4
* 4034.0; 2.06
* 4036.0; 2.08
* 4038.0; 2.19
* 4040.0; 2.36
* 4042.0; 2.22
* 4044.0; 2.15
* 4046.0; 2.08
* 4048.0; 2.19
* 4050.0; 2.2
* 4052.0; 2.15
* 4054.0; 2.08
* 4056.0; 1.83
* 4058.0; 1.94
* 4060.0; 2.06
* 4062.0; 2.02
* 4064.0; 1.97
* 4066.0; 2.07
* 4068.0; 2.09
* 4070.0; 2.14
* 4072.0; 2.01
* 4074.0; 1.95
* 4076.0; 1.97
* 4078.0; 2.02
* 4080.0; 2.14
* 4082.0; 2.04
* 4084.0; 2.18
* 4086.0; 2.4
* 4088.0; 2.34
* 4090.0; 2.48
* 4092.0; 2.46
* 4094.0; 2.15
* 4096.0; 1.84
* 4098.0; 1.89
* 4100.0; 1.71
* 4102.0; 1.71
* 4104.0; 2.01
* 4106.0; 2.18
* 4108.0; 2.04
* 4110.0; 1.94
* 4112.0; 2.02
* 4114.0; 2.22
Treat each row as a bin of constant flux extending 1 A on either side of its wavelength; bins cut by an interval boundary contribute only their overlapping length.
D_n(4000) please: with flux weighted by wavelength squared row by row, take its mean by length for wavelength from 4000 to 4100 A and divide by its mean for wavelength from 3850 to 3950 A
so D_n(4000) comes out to 1.9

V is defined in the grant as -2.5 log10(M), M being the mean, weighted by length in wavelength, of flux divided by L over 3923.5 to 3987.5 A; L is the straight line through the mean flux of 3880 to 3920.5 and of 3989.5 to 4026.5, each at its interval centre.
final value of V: 0.45 mag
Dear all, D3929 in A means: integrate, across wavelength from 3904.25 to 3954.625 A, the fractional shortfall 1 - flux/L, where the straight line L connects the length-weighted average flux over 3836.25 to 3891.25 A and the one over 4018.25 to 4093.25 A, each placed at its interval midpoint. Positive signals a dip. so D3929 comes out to 6.3 A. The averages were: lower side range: 1.11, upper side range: 2.15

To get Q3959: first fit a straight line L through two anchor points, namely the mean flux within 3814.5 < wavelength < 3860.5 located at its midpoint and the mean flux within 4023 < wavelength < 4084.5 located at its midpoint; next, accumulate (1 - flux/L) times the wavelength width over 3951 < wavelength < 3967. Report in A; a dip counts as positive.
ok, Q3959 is 3.23 A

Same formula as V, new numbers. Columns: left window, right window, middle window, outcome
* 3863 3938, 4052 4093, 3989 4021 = -0.196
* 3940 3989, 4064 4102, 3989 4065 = -0.233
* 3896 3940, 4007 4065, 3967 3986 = 0.338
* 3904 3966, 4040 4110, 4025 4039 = -0.196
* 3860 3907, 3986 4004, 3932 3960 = 0.367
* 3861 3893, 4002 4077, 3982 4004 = -0.061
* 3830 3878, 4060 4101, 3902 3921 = -0.180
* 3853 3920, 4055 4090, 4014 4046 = -0.159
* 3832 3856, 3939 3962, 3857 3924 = -0.125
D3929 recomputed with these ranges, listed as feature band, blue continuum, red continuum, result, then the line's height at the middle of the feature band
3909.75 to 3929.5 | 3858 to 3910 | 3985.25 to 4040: 0.7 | 1.51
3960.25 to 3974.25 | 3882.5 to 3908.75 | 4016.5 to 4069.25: 7.2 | 1.75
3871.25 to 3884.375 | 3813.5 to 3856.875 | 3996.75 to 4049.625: 1.3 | 1.29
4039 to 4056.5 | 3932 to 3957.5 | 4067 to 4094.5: -2.0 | 1.93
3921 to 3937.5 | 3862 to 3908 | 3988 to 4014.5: 6.8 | 1.59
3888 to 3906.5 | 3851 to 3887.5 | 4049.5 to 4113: -3.0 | 1.23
